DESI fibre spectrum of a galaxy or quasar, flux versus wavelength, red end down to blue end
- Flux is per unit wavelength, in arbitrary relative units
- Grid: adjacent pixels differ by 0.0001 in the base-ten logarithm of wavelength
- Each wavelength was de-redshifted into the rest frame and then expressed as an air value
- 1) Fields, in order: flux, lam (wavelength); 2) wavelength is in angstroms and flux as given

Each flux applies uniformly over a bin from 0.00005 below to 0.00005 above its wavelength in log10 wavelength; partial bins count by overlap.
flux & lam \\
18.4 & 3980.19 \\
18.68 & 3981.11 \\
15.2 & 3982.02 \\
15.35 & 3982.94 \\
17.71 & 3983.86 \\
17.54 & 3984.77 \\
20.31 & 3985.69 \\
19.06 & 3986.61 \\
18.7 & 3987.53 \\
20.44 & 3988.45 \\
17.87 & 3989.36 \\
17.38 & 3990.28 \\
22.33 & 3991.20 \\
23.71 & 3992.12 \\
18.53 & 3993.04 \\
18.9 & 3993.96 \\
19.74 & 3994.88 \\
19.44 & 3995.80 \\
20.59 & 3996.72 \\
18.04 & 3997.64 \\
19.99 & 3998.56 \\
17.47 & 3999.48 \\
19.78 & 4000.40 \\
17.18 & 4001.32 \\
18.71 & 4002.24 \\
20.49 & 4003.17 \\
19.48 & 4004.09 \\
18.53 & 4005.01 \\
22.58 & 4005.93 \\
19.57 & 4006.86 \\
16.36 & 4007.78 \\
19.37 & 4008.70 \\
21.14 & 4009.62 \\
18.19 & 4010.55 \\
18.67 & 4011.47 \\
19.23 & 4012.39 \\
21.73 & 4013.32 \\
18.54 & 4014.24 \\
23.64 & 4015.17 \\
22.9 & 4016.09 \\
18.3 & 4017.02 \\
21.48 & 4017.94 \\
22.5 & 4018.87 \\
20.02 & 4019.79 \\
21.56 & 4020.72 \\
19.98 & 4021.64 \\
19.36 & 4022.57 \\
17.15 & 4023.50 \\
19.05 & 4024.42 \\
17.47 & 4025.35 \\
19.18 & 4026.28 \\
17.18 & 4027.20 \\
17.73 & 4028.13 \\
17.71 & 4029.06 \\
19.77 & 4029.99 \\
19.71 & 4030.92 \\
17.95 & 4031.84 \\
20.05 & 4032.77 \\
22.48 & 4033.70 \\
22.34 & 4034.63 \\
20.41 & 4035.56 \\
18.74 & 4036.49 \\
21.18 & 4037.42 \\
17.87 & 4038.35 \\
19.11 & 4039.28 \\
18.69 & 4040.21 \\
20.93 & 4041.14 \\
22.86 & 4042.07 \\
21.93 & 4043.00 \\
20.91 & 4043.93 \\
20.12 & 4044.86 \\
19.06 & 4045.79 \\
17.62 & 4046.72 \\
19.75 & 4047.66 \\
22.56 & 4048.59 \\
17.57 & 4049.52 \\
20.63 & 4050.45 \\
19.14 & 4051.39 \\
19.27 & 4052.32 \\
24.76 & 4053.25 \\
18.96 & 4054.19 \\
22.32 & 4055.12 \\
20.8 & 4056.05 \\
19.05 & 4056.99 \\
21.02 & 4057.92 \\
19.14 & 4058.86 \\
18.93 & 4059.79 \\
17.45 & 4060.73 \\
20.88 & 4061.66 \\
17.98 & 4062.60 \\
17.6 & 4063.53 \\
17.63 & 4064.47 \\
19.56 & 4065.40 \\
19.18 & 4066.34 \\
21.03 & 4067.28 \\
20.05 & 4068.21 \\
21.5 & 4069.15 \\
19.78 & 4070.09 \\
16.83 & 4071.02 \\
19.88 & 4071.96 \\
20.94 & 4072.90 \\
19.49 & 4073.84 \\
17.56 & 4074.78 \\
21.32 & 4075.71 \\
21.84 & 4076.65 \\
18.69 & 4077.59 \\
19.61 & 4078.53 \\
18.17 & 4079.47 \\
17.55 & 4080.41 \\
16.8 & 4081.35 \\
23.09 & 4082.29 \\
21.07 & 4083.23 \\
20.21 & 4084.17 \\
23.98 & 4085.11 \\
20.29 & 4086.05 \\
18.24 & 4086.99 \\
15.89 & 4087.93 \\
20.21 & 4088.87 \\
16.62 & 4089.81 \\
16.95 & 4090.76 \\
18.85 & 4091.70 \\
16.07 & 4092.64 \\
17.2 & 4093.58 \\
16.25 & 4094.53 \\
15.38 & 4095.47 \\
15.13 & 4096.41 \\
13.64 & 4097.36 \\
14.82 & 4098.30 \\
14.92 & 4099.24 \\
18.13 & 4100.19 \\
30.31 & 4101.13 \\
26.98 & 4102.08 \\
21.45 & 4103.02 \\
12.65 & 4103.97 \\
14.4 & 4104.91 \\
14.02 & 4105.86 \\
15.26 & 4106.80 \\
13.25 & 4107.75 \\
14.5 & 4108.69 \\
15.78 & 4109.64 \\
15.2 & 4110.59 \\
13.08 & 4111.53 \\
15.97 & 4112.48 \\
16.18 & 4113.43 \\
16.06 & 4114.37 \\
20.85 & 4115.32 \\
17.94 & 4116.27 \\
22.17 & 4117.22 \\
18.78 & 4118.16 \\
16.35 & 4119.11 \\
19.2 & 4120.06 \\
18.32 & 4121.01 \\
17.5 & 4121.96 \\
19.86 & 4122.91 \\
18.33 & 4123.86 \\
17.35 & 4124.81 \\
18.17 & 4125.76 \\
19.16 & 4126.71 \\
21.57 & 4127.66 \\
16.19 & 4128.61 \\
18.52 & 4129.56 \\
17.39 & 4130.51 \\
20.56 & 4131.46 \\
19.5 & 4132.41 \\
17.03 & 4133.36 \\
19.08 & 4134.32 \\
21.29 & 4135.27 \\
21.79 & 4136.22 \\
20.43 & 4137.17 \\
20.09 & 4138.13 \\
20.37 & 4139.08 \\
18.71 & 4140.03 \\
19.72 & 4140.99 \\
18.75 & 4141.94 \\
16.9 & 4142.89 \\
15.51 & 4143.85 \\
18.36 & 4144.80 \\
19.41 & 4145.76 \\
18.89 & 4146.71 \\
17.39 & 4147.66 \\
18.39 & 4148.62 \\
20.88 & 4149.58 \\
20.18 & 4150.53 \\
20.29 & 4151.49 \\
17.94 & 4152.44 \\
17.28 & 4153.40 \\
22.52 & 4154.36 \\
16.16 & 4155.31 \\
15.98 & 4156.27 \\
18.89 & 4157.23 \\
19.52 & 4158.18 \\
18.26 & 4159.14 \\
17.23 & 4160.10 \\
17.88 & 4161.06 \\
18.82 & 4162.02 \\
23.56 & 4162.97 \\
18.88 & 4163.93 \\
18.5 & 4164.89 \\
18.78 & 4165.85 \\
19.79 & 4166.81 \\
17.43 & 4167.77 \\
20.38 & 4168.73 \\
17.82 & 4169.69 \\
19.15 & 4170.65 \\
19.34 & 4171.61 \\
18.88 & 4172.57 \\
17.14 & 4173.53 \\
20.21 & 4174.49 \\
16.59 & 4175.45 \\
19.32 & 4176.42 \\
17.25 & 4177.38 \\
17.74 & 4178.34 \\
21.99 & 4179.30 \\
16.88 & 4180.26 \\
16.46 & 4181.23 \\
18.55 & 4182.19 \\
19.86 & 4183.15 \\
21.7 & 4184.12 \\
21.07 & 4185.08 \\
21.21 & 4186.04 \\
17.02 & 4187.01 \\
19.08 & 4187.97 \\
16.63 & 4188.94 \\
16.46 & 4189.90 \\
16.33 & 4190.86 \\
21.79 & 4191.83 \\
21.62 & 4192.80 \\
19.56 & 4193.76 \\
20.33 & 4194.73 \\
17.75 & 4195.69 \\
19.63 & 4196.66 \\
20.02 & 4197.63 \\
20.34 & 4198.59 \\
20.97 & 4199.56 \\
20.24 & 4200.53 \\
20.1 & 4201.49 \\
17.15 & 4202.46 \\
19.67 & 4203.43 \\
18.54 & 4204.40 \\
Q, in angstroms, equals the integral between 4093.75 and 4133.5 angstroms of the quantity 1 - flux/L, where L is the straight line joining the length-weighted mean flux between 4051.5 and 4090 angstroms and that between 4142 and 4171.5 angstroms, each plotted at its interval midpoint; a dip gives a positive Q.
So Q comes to 3.3 angstroms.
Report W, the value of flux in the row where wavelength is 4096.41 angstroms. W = 15.13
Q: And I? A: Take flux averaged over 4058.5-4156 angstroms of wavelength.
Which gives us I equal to 18.5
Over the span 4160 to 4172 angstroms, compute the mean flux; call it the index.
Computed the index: 19.1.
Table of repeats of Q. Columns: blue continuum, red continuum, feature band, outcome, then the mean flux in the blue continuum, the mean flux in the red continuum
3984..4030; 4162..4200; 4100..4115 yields 1.7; 19.5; 19.1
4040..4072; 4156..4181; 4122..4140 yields -0.1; 19.9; 18.7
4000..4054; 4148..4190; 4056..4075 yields 0.2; 19.8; 18.8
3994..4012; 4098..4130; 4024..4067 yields -2.3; 19.2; 17.8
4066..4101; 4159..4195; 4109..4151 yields 0.8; 18.7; 18.9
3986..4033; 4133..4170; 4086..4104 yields 1.0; 19.5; 19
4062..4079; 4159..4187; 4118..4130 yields 0.5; 19.5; 19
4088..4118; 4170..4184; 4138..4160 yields -0.8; 17.1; 18.6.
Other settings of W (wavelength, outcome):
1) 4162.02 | 18.82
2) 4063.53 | 17.6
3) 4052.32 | 19.27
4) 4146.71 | 18.89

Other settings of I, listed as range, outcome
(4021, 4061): 19.7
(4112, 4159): 18.7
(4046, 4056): 20.3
